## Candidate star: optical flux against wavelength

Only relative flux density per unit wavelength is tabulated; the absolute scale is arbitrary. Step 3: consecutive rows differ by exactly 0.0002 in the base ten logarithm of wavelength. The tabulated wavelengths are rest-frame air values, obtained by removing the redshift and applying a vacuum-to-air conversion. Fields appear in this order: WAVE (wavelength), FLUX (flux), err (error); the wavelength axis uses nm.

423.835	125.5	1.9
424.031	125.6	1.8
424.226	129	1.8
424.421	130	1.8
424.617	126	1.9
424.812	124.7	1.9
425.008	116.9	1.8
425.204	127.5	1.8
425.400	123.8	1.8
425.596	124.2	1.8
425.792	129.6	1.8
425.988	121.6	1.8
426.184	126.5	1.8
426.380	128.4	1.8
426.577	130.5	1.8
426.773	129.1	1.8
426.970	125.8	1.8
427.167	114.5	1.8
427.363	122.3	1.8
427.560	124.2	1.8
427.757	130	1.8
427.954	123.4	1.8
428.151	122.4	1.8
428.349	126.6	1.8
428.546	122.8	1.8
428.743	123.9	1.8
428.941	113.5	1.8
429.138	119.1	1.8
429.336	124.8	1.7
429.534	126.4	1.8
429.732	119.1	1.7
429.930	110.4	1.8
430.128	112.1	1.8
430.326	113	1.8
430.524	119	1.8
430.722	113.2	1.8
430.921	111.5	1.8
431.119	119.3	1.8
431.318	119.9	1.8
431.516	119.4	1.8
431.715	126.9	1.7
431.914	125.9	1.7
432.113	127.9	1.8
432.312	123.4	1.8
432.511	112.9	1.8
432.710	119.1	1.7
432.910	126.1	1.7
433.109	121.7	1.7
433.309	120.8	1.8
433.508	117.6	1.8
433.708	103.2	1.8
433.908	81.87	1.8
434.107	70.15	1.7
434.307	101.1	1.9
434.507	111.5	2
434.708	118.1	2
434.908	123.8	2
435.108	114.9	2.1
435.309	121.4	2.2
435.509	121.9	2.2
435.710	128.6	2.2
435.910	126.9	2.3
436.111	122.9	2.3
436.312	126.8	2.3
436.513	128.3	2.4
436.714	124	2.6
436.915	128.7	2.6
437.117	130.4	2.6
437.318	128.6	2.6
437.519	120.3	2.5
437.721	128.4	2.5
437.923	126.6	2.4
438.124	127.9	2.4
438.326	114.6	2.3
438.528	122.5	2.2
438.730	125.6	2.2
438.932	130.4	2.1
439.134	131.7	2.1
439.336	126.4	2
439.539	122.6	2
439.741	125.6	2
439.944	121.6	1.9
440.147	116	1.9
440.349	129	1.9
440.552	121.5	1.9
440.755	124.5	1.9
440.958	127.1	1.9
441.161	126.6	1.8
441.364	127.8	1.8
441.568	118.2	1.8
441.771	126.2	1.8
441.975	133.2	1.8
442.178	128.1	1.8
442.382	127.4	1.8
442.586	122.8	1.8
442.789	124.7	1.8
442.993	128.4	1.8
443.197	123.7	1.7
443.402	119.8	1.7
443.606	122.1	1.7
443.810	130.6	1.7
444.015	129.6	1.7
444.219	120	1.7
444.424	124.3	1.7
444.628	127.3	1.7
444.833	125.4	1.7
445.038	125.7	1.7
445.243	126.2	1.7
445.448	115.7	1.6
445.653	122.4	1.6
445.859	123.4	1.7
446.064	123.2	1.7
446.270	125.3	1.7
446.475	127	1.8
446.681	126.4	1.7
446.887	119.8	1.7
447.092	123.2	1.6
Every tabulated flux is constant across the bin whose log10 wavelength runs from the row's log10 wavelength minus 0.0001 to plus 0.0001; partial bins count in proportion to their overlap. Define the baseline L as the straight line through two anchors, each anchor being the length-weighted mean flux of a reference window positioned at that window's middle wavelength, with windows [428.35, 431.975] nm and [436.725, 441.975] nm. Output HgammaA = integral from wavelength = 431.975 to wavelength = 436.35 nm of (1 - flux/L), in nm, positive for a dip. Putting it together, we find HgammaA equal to 0.225 nm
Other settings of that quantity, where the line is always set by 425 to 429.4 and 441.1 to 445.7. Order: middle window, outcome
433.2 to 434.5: 0.25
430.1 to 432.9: 0.12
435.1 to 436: 0.01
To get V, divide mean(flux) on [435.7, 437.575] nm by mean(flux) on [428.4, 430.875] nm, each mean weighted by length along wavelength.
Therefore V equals 1.07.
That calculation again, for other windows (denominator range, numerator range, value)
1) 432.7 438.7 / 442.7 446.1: 1.05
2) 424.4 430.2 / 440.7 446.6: 1.01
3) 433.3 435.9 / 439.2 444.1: 1.13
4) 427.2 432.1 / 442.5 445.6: 1.03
